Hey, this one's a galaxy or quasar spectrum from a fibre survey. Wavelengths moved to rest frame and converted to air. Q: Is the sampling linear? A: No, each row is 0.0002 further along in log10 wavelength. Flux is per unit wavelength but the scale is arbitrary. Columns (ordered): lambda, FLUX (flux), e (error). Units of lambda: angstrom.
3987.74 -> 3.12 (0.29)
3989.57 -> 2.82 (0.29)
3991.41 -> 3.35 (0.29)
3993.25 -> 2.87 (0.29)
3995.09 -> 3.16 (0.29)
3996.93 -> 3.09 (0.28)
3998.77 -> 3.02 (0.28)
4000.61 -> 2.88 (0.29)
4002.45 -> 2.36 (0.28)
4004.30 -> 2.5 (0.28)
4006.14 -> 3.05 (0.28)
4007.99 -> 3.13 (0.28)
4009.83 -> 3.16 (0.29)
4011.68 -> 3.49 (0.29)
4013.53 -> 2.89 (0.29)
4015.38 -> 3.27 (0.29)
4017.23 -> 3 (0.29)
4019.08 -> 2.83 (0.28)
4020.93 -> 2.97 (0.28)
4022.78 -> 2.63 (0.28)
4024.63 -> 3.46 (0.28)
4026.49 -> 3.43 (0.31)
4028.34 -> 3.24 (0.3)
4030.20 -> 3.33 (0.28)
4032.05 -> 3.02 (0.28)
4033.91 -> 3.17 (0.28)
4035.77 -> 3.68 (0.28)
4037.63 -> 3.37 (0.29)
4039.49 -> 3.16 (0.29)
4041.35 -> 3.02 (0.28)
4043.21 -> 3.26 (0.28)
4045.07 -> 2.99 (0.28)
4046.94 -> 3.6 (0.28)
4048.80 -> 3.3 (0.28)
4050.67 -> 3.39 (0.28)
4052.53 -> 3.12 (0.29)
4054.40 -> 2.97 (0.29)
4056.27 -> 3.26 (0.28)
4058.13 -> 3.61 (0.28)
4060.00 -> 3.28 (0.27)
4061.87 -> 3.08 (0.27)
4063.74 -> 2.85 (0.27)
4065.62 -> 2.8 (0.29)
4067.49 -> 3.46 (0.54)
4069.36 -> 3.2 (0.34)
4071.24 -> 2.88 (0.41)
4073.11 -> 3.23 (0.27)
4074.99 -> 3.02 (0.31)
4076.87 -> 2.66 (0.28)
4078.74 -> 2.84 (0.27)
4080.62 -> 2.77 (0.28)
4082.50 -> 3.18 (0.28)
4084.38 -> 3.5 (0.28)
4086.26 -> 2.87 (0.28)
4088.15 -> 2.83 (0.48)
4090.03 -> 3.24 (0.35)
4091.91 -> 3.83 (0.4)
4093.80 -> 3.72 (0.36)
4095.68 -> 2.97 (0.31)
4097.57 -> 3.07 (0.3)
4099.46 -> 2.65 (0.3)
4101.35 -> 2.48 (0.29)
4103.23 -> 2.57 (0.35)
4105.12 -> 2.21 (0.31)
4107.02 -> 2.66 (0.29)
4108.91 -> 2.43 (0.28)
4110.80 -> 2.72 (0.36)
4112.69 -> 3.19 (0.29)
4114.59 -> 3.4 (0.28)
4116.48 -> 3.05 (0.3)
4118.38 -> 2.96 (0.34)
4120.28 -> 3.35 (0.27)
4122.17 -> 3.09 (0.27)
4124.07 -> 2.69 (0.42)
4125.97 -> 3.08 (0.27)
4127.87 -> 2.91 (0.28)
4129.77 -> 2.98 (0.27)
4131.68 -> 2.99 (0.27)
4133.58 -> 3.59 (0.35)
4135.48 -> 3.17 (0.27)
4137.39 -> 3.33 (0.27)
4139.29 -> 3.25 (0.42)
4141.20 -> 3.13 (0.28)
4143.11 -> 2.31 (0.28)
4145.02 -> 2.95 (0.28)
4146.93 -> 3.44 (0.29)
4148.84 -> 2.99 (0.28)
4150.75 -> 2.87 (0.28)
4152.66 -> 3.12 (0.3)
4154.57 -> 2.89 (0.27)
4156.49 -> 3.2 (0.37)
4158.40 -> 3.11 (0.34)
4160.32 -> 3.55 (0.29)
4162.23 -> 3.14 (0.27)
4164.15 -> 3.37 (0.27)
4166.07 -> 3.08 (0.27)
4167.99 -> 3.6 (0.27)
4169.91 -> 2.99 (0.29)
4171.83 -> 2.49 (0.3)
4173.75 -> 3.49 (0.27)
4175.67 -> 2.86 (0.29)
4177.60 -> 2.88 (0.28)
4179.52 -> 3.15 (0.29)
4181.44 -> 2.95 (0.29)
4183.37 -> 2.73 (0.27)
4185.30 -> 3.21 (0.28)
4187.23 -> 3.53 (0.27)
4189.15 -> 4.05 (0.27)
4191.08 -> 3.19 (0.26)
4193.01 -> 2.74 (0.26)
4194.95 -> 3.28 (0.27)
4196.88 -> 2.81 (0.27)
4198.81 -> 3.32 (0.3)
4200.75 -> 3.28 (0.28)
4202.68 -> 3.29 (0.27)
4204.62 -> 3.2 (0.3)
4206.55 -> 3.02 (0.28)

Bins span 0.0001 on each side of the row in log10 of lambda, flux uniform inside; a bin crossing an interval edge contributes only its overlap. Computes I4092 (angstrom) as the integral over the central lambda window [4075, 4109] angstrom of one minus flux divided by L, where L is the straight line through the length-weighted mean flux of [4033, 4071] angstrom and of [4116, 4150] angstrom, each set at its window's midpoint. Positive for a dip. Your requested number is 2.3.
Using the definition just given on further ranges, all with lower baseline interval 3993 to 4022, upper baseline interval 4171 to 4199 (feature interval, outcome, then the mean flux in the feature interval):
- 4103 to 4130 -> 1.48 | 2.89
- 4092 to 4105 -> 0.52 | 2.93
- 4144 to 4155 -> 0.13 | 3.05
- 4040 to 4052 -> -0.97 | 3.25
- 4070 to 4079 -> 0.26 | 2.94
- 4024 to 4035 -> -1.03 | 3.27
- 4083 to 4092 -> -0.47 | 3.2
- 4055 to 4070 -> -0.83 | 3.19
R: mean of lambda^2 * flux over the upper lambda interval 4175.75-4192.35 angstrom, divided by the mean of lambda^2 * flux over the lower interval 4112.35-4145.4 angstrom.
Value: 1.06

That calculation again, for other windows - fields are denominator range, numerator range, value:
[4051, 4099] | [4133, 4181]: 1.04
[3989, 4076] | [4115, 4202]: 1.06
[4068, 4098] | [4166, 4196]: 1.06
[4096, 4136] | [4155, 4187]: 1.10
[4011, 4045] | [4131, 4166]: 1.05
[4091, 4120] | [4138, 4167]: 1.08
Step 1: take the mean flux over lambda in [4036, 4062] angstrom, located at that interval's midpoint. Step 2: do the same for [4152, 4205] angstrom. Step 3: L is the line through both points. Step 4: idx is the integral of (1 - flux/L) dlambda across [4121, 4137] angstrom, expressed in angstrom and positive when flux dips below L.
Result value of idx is 0.6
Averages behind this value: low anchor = 3.26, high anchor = 3.16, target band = 3.08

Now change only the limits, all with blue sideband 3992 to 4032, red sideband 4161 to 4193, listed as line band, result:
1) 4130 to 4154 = 0.4 angstrom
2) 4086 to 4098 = -0.6 angstrom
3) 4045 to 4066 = -0.9 angstrom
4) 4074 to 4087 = 0.5 angstrom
